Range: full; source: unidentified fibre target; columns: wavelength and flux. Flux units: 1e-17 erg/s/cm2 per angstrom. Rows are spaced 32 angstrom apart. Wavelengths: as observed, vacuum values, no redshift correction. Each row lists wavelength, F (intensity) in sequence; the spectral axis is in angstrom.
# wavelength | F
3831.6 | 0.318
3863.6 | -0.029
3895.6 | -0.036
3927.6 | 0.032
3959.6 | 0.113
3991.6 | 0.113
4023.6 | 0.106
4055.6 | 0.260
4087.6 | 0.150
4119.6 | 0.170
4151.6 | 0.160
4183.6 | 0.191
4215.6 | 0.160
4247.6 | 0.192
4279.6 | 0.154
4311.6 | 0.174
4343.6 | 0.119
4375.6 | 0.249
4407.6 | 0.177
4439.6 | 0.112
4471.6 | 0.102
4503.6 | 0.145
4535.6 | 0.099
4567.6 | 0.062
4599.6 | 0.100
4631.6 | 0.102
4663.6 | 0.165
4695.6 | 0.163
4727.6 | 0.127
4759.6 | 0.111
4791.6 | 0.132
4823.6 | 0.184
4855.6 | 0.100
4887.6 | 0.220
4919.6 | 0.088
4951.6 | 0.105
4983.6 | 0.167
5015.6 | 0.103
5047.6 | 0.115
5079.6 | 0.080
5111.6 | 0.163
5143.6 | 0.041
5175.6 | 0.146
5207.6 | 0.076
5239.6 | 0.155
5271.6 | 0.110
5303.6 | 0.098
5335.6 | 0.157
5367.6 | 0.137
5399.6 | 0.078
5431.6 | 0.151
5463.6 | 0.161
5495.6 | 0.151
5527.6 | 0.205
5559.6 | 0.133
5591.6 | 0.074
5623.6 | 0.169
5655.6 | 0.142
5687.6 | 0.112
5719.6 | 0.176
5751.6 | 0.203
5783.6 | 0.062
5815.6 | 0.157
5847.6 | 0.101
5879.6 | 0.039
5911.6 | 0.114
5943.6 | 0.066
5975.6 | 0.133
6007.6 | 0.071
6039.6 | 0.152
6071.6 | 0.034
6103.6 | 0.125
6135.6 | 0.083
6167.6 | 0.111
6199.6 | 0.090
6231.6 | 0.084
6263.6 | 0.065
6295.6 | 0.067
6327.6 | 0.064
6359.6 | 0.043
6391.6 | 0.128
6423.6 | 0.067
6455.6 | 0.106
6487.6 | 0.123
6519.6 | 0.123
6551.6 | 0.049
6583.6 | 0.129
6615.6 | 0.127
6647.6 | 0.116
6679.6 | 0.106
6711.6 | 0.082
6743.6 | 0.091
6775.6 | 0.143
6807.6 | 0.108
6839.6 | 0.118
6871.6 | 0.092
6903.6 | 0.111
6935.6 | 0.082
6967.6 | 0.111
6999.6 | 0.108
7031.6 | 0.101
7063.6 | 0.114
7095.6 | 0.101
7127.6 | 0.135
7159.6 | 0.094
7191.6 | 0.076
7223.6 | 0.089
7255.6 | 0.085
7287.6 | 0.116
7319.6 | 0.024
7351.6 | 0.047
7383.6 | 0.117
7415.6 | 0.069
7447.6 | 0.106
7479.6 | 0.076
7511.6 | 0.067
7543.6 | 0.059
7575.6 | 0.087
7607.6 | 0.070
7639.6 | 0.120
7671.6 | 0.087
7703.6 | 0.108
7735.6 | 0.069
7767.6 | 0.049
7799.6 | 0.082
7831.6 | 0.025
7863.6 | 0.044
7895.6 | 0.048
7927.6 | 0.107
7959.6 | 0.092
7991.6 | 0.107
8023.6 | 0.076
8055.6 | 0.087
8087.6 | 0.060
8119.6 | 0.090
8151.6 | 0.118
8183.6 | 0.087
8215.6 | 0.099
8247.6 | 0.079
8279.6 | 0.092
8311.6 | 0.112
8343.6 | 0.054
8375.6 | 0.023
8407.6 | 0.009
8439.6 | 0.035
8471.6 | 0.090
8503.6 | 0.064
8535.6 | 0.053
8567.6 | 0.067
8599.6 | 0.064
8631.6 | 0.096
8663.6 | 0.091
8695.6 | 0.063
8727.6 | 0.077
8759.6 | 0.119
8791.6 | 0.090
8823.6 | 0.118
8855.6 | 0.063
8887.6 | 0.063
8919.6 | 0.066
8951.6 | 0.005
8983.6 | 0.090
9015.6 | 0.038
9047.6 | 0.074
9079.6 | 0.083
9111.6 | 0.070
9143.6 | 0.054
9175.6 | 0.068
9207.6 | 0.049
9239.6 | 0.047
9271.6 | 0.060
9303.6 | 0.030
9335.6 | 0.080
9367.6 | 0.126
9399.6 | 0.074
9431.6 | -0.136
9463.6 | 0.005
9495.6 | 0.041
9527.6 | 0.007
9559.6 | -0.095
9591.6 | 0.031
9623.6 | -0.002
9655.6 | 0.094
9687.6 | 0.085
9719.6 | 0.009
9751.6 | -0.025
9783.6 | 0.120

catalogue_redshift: 1.51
